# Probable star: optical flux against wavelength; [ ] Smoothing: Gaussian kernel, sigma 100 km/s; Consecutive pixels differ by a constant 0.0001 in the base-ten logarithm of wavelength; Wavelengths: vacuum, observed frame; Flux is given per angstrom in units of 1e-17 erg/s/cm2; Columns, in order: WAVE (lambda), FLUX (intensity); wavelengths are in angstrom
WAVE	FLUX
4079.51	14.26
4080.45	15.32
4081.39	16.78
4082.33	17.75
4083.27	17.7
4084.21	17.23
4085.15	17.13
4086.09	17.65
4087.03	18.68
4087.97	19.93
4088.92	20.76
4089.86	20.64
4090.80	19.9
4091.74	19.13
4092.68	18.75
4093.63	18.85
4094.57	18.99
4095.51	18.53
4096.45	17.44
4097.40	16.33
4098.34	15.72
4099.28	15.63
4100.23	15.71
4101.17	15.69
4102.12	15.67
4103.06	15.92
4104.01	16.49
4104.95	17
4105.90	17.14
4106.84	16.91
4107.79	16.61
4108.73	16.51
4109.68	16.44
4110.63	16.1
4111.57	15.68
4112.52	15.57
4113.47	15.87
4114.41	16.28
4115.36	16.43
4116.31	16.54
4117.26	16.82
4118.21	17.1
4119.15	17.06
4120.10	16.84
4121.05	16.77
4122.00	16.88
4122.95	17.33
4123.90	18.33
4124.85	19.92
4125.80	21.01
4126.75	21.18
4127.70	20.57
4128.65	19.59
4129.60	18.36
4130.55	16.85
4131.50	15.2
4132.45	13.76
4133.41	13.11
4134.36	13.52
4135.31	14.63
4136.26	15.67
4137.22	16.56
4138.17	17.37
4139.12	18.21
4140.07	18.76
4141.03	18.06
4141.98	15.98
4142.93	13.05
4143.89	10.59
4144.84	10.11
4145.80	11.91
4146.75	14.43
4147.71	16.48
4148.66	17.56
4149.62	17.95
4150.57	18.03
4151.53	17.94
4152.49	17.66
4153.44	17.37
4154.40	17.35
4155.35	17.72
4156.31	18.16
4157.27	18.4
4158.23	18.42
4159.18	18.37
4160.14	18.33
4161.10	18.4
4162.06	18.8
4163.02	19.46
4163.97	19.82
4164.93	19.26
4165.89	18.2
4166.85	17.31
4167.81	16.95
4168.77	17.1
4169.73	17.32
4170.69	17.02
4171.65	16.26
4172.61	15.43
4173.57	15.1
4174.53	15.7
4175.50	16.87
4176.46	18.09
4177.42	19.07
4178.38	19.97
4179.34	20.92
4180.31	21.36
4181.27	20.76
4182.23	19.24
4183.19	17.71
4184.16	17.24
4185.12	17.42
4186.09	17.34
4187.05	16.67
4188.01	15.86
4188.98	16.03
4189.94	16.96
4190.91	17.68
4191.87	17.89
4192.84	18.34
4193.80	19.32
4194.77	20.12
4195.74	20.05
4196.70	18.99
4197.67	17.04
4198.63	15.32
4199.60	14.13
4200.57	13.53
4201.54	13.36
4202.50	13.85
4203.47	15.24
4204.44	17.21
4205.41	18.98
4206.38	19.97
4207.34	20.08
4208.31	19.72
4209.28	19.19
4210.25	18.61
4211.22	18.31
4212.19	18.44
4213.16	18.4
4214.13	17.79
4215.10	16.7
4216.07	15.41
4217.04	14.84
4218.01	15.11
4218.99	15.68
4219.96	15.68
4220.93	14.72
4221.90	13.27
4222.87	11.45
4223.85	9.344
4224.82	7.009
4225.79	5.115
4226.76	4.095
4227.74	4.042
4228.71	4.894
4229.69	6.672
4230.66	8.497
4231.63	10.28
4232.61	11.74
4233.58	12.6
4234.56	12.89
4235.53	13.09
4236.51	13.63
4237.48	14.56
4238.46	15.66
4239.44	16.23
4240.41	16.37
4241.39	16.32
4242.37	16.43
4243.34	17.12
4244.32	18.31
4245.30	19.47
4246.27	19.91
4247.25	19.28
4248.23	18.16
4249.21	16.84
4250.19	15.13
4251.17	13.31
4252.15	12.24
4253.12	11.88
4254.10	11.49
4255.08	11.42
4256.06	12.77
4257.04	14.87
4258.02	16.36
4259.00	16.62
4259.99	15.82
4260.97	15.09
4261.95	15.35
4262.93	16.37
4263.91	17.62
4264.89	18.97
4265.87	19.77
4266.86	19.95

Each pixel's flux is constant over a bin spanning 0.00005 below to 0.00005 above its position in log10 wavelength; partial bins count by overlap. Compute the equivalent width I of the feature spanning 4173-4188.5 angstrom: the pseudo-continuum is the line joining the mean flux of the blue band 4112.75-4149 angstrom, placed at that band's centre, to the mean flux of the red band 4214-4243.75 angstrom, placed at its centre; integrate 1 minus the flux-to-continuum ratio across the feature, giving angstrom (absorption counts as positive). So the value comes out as -3.97 angstrom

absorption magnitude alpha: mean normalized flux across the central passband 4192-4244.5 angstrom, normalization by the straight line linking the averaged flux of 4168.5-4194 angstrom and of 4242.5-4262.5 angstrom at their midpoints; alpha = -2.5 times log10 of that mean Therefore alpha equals 0.136 mag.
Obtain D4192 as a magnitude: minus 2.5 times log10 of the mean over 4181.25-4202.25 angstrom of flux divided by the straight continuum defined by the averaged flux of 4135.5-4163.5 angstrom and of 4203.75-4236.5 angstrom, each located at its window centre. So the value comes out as -0.16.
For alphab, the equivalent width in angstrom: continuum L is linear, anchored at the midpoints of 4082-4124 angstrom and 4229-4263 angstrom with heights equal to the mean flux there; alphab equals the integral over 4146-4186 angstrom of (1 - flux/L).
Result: -4.5 angstrom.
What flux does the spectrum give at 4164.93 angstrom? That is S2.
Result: 19.26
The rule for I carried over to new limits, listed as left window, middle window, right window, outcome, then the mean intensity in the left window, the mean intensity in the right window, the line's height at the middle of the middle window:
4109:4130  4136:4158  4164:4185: 1.8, 17.6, 18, 17.8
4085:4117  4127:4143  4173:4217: 0.8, 17.2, 17.7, 17.4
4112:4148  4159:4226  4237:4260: -4.0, 16.4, 15.7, 16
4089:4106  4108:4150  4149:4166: 3.5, 17.5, 18.3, 17.9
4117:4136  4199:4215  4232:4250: -0.9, 17.2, 16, 16.4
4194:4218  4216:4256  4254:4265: 7.3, 17.3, 15.2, 16.1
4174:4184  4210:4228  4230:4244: 2.5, 18.9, 13.9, 15.5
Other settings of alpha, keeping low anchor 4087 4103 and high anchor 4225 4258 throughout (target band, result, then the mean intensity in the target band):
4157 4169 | -0.170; 18.4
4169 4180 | -0.141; 17.5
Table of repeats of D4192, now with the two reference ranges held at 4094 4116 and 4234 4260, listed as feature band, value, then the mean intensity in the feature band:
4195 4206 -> -0.036 mag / 16.3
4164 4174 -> -0.075 mag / 17.1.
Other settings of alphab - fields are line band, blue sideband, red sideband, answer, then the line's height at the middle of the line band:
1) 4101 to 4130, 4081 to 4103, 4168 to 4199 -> 0.9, 17.8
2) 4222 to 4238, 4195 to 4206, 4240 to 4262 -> 6.5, 15.9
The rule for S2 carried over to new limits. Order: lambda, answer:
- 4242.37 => 16.43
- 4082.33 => 17.75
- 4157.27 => 18.4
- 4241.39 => 16.32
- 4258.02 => 16.36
